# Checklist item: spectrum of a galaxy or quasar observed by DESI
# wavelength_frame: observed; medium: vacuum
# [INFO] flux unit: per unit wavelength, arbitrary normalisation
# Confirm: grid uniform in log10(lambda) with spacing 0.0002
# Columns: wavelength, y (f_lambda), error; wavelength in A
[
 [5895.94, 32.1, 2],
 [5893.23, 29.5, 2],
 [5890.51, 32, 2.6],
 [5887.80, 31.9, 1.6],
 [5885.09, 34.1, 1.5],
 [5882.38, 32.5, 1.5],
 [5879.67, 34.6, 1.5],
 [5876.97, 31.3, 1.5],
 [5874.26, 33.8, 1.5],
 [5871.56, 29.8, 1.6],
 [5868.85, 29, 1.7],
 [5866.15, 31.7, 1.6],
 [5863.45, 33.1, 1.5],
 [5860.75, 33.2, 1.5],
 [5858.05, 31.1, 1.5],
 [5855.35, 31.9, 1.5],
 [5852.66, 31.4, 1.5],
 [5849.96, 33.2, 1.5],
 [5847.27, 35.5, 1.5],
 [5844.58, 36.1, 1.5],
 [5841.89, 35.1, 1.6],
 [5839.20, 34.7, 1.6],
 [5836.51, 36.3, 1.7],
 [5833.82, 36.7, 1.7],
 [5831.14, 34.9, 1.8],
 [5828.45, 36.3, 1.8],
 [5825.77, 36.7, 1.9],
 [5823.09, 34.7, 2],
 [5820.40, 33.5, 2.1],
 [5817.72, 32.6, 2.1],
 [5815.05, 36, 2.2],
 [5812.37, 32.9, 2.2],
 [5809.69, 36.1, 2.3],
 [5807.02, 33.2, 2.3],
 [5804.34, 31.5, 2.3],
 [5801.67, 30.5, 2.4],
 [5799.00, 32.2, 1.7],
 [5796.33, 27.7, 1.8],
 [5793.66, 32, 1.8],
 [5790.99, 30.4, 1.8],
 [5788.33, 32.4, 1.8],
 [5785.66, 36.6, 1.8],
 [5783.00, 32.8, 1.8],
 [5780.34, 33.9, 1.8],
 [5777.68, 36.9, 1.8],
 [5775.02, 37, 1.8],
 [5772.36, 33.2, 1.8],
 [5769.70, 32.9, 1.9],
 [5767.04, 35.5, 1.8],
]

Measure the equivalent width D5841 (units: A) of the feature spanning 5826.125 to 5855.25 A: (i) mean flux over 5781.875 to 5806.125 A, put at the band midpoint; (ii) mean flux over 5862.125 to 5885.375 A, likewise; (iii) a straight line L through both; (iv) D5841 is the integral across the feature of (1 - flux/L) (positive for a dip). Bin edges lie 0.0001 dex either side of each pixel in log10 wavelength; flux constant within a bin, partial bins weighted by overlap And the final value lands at -2.7 A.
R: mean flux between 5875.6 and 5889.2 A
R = 32.9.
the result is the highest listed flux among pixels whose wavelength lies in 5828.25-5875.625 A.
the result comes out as 36.7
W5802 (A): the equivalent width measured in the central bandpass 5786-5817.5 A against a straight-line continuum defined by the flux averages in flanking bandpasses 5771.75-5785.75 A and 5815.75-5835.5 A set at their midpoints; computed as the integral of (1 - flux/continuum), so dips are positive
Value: 2.4 A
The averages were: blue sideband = 35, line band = 32.4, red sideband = 35.1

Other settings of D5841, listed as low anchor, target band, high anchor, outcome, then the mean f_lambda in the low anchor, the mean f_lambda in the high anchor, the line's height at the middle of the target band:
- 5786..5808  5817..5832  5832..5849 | -0.3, 31.4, 35.7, 34.1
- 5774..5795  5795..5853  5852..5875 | -2.3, 34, 31.6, 32.8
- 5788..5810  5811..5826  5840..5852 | -0.6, 31.6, 34.8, 32.9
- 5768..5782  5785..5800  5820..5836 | 1.4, 34.7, 35.6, 35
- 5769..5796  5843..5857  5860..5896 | -0.5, 33.6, 32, 32.5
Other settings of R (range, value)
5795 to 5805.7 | 30.5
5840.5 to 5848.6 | 35.6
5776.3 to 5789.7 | 34.5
